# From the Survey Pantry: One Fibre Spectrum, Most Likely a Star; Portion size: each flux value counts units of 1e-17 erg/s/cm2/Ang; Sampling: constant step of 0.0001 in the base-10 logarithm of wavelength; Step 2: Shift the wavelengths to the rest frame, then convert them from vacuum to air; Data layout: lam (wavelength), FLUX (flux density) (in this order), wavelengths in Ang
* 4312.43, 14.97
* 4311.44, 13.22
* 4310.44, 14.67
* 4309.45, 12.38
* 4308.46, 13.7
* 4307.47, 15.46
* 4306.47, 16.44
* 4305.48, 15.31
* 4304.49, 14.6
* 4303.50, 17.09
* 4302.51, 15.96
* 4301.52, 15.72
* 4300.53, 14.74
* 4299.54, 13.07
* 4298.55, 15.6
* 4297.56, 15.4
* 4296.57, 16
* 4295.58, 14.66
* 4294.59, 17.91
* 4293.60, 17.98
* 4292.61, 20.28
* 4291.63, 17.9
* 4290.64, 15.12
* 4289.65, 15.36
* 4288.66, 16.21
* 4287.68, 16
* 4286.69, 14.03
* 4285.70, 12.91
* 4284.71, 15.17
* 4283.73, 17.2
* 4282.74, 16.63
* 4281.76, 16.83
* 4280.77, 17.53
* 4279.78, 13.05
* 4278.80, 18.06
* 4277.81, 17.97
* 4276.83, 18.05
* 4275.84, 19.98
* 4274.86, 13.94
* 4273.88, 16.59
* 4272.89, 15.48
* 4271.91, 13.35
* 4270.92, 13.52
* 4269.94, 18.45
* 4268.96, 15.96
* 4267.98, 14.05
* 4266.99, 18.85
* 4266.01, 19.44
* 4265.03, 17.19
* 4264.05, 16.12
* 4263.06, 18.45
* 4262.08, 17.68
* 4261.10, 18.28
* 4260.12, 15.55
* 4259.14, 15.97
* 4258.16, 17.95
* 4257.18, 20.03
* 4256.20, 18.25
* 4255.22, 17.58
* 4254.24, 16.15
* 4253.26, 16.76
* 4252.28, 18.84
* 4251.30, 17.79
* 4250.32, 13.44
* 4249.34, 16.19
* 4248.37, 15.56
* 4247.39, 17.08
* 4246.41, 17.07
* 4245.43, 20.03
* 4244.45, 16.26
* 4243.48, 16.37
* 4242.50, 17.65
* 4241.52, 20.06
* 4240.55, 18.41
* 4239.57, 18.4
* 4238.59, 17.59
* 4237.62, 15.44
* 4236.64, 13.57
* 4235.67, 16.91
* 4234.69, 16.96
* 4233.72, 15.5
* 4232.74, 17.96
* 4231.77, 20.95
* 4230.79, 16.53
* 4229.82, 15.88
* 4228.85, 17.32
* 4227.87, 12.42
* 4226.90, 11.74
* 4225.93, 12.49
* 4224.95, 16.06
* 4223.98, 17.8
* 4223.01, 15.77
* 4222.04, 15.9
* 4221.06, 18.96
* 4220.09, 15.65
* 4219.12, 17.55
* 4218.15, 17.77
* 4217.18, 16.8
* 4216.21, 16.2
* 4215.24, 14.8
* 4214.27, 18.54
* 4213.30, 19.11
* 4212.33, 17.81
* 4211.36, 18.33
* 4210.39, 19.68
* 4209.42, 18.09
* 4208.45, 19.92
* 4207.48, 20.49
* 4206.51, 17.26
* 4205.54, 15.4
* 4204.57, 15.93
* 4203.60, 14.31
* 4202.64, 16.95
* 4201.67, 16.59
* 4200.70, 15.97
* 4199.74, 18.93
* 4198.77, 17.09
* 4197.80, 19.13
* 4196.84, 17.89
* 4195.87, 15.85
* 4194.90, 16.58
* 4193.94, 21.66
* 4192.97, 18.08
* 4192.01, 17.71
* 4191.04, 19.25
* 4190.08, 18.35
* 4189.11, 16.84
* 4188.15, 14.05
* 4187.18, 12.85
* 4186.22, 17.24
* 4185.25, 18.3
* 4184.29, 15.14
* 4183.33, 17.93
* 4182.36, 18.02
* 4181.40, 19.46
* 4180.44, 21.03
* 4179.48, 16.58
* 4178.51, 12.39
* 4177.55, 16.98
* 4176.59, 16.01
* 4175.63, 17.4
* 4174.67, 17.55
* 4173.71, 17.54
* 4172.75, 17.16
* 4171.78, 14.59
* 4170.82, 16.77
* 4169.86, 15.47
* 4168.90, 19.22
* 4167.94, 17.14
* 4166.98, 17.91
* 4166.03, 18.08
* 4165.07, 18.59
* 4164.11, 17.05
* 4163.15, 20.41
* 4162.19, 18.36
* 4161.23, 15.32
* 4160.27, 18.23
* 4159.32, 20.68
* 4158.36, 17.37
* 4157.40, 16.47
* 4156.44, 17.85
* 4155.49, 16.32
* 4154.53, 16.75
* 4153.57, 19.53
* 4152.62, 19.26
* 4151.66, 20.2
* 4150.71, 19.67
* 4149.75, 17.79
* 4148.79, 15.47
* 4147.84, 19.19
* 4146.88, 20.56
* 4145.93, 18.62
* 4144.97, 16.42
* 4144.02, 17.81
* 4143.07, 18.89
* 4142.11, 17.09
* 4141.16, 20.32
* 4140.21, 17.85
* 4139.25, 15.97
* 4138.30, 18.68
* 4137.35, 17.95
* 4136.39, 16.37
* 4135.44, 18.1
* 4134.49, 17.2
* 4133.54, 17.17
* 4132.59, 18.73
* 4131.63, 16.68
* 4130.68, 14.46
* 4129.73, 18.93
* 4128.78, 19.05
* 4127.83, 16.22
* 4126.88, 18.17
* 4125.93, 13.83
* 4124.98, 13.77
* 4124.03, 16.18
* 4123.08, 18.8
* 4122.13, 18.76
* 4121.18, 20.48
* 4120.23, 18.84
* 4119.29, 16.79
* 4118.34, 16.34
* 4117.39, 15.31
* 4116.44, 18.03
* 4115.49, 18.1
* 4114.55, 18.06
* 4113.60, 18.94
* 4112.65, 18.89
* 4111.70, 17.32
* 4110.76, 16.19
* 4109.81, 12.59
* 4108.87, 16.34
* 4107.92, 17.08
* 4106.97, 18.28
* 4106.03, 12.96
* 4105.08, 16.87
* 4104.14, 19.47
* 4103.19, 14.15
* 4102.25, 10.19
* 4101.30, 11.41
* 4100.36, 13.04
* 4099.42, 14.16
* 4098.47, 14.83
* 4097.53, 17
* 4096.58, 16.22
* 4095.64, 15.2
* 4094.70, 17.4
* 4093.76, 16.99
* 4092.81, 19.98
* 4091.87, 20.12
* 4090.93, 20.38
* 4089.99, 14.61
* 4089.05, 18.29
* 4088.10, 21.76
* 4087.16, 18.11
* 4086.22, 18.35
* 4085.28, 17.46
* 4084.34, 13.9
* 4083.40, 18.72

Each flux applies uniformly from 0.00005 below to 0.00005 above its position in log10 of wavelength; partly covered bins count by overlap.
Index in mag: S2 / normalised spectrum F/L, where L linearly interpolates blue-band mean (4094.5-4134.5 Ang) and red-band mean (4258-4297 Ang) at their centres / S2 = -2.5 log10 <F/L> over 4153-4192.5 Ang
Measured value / -0.05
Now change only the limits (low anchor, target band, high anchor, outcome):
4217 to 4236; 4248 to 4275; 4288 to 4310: -0.04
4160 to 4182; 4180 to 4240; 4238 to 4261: 0.02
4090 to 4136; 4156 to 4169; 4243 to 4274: -0.08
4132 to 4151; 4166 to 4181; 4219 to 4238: 0.02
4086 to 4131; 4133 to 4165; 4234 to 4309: -0.08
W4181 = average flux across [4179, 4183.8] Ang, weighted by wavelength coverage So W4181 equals 18.6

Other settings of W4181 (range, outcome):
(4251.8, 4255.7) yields 17.3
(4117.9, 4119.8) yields 16.7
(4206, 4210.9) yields 19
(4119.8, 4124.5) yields 18.6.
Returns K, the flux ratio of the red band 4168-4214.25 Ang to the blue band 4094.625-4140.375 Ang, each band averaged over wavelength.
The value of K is 1.0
